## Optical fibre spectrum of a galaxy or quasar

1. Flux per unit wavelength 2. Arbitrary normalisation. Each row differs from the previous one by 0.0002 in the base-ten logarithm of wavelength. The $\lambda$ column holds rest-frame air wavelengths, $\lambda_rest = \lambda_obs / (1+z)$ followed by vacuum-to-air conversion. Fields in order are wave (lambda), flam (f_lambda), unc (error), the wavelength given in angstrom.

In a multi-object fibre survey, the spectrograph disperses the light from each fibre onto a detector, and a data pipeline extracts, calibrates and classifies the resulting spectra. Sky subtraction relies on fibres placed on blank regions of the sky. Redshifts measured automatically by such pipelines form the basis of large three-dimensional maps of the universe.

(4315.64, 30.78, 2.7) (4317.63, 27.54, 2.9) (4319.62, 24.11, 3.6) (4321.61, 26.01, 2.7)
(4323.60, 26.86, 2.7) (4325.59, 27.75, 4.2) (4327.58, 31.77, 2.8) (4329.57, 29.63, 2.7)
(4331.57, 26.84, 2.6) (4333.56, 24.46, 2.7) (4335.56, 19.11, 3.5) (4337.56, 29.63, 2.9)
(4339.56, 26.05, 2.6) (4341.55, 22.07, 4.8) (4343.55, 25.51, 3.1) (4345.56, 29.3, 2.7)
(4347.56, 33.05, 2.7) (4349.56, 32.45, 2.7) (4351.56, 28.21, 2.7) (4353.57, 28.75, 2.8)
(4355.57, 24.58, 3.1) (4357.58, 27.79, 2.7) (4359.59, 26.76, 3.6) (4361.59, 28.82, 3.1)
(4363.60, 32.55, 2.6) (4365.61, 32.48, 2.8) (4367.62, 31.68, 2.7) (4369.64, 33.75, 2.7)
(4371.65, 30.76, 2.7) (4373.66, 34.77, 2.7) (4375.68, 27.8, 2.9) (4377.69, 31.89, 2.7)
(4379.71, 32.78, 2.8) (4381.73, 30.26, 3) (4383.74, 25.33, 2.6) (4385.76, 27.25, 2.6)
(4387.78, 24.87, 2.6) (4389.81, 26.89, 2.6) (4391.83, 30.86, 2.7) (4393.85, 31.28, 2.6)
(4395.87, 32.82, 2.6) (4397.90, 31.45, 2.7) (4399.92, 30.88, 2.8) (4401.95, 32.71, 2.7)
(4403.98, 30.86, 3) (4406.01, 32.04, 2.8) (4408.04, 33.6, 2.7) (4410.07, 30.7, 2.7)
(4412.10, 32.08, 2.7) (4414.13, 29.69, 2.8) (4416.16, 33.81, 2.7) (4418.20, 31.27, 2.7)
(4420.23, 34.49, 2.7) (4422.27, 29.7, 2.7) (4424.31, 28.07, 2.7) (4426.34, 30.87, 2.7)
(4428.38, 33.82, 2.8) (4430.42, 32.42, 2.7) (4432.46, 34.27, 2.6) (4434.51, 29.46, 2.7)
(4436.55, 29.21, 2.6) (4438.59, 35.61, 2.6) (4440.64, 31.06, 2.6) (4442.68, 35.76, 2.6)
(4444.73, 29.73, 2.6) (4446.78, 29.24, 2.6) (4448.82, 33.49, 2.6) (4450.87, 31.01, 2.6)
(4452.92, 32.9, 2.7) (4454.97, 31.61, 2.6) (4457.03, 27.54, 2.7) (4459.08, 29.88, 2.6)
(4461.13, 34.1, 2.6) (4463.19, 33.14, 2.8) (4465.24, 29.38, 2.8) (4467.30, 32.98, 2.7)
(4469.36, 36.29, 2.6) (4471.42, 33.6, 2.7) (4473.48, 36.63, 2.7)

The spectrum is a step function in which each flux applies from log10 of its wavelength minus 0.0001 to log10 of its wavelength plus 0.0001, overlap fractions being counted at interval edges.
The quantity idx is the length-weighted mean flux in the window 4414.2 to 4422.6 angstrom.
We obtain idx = 32.2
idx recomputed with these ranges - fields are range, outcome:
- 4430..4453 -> 32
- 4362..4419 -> 30.9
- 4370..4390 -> 29.5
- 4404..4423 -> 31.9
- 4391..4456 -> 31.8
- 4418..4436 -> 31.5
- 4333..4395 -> 28.8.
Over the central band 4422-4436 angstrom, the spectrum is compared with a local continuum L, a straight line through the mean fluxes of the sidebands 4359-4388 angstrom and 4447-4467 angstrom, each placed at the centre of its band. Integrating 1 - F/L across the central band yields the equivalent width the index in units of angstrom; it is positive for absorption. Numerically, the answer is -0.1 angstrom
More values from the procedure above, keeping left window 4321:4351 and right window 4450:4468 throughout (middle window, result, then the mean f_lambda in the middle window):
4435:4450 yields -0.5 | 31.9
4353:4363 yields 0.2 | 27.5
